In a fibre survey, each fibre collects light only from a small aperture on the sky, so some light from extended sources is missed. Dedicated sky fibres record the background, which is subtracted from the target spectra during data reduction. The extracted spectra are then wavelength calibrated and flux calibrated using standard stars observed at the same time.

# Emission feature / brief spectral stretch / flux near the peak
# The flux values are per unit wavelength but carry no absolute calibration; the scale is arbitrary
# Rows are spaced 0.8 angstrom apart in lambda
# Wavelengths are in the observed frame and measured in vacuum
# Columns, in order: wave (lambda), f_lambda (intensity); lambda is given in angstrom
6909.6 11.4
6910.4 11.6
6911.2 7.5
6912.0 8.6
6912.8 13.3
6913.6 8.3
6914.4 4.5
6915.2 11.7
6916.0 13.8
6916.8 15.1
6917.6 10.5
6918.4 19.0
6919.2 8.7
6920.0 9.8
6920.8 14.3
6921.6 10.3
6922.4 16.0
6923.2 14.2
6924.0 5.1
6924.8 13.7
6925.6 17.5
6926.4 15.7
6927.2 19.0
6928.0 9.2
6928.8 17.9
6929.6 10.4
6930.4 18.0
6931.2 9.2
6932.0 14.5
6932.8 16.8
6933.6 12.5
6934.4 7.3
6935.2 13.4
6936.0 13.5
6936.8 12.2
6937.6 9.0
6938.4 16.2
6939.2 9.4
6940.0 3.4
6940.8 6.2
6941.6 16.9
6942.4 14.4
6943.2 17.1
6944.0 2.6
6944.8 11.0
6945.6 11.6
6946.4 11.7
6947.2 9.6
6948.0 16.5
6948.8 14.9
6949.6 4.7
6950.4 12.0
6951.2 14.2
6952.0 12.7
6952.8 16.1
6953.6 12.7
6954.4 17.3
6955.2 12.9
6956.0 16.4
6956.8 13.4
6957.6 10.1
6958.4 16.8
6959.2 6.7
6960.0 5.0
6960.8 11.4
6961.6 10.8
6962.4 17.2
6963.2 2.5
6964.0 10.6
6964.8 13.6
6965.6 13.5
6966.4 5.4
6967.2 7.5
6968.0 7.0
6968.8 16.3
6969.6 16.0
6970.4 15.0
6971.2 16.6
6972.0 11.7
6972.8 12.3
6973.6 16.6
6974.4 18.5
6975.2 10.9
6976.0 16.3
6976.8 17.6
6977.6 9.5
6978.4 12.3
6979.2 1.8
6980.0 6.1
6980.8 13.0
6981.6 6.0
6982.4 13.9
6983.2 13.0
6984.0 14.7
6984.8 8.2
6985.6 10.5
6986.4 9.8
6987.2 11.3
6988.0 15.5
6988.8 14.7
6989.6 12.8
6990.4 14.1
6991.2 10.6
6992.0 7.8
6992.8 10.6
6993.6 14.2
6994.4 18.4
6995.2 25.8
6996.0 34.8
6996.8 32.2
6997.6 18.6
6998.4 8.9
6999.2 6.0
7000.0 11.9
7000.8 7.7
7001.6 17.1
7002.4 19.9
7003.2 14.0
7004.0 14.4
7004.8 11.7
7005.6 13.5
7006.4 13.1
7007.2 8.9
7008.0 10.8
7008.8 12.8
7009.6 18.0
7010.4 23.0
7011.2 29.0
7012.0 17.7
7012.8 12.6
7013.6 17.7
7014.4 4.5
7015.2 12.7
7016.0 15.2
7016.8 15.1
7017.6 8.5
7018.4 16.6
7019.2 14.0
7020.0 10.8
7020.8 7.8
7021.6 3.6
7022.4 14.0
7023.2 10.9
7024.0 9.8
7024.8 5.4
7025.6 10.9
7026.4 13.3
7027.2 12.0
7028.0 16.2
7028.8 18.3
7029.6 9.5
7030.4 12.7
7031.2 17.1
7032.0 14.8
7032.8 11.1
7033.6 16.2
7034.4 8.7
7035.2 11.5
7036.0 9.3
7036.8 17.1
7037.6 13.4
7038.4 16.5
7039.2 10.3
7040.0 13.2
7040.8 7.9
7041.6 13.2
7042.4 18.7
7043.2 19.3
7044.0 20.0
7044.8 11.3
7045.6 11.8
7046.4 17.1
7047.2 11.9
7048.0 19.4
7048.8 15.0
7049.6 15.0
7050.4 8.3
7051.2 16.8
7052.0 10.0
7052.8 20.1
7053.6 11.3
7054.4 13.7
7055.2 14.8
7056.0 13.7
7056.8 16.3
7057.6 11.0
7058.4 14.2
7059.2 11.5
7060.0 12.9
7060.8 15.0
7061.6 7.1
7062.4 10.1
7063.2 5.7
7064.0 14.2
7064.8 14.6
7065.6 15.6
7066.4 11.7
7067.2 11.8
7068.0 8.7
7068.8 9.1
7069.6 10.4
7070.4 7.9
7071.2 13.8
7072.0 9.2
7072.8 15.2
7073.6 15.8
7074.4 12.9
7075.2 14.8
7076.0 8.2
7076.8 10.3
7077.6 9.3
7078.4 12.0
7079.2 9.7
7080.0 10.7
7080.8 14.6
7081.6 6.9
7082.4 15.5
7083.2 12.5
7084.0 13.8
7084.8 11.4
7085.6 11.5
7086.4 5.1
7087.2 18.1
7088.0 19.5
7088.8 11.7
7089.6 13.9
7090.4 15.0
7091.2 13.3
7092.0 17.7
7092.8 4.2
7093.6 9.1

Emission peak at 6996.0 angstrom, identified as [S II]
